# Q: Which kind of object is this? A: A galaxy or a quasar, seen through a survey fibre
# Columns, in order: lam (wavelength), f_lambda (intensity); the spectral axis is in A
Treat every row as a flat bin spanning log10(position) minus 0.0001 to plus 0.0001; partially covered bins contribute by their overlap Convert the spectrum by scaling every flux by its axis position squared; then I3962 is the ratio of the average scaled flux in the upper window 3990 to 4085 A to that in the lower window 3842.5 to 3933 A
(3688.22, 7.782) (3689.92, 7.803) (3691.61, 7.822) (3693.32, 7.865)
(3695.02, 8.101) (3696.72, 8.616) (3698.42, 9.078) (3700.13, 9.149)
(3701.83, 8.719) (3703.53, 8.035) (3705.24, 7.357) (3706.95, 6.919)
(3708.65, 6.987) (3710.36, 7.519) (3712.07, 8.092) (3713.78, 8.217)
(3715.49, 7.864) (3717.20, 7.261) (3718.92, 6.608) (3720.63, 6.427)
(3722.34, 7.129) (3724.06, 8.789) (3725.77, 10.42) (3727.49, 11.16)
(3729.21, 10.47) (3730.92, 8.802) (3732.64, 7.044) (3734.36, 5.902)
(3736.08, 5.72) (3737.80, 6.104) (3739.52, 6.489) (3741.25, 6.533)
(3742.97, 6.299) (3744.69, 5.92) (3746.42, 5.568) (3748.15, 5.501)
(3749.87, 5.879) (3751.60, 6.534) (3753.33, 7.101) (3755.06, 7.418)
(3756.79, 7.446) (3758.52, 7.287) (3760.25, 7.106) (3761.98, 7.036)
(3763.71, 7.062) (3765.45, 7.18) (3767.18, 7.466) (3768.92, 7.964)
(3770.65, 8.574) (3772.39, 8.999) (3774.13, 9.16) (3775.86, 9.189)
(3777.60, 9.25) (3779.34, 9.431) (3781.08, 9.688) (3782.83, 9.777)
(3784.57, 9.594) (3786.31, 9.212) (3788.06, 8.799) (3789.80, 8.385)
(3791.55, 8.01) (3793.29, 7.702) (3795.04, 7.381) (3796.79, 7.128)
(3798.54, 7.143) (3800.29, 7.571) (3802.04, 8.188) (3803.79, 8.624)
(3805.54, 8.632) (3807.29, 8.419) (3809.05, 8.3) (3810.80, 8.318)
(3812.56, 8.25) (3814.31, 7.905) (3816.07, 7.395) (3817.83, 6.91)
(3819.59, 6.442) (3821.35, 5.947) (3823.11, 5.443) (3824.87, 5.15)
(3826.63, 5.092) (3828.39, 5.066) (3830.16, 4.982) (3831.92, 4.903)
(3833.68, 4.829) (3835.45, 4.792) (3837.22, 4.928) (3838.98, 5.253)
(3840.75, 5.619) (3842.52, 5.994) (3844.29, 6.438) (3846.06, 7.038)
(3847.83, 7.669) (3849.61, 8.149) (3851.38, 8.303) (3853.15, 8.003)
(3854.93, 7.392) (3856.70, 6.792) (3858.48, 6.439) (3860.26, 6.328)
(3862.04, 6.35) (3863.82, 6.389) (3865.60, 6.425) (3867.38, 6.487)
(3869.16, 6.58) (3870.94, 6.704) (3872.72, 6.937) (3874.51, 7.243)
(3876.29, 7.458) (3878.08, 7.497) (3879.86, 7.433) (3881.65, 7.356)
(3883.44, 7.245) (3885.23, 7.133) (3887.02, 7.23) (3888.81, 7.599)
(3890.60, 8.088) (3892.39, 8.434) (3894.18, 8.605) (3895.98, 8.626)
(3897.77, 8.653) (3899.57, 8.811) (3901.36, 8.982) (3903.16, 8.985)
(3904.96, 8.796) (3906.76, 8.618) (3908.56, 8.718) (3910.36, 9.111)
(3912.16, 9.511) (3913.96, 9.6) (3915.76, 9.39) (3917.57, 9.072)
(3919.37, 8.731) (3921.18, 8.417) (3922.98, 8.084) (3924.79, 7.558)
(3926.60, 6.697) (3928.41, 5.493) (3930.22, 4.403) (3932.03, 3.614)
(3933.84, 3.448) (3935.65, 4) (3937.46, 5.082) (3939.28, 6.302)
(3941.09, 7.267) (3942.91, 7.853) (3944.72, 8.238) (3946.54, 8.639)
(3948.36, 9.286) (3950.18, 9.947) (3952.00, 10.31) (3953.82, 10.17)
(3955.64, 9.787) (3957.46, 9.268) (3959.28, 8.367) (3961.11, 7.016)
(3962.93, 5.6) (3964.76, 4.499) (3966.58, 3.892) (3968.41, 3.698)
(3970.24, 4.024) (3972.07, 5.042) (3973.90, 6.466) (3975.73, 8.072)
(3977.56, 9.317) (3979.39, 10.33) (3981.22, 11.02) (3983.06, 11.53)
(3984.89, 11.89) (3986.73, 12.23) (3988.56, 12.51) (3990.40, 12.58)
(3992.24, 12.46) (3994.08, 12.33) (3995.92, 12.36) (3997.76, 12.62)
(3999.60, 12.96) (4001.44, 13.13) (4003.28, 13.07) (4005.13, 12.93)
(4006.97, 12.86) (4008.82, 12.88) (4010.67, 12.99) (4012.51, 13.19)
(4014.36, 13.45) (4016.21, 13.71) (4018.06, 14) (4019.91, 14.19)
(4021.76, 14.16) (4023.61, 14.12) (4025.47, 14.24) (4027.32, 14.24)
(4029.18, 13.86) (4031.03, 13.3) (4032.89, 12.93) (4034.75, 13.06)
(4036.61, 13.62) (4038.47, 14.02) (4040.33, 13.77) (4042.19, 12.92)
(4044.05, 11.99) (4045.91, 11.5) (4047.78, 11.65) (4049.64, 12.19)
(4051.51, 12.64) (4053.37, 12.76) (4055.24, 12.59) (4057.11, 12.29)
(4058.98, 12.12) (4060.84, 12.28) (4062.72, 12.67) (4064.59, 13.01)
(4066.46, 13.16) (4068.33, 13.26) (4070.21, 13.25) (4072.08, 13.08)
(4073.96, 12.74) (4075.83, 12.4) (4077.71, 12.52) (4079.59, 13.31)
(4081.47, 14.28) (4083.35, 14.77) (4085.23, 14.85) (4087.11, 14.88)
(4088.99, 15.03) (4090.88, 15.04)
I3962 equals 1.86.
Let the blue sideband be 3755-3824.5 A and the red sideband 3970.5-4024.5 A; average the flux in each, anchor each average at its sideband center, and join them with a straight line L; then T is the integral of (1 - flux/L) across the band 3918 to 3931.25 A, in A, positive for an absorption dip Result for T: 4.3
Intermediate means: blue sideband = 7.98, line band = 7.09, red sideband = 11.9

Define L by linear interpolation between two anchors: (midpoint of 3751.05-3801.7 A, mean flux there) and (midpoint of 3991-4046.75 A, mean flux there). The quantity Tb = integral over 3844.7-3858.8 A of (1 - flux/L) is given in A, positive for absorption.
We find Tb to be 3.2 A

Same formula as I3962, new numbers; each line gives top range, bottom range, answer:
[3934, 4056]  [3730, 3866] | 1.68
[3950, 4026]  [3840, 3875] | 1.67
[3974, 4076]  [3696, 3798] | 1.87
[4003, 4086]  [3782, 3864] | 2.09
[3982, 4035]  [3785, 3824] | 1.88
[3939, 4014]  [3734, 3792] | 1.44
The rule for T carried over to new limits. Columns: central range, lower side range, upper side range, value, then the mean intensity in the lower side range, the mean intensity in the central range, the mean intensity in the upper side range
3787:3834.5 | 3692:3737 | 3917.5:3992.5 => 5.21 A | 8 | 7.08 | 7.86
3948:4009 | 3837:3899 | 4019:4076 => 5.87 A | 7.14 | 9.81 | 13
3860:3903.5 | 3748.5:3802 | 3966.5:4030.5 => 10.00 A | 8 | 7.5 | 11.6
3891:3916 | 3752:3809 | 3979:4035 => 4.39 A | 8.17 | 8.89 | 13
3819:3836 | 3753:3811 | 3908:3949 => 5.73 A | 8.2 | 5.25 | 7.3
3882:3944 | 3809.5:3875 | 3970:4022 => 8.44 A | 6.46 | 7.59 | 11.7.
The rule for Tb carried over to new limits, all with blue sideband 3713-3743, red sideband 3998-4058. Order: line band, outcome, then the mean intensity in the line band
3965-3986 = 7.8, 7.69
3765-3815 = 2.0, 8.43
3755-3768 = 1.6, 7.24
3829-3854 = 9.1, 6.19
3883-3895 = 3.2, 7.78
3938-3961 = 6.0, 8.66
